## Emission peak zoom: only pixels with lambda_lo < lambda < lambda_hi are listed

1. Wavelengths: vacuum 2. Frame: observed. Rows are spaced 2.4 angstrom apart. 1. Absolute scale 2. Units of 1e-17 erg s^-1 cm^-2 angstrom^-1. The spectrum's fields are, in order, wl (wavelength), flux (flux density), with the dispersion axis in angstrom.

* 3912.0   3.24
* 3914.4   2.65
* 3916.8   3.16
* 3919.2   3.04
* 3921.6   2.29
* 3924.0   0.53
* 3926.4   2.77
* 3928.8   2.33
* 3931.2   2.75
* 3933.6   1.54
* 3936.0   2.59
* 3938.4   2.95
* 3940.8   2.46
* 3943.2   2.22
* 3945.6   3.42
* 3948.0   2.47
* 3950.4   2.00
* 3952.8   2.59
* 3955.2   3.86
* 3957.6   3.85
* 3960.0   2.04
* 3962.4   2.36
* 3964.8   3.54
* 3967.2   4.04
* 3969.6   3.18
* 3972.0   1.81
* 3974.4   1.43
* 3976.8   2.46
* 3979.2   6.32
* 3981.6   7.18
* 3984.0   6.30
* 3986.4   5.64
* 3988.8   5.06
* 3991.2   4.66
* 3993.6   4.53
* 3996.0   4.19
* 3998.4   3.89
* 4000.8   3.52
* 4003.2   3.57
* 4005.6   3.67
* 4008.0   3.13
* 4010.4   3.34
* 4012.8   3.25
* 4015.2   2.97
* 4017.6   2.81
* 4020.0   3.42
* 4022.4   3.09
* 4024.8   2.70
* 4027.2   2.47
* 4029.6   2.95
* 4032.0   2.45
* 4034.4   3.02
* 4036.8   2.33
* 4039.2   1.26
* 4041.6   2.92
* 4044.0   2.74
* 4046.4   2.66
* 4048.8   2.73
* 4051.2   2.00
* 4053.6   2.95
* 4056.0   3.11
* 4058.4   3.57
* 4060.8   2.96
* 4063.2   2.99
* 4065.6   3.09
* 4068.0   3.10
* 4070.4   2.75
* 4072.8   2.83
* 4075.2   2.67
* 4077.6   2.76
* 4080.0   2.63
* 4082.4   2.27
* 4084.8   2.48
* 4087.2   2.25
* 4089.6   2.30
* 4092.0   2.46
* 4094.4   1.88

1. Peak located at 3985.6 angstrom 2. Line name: Lyman alpha 1216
